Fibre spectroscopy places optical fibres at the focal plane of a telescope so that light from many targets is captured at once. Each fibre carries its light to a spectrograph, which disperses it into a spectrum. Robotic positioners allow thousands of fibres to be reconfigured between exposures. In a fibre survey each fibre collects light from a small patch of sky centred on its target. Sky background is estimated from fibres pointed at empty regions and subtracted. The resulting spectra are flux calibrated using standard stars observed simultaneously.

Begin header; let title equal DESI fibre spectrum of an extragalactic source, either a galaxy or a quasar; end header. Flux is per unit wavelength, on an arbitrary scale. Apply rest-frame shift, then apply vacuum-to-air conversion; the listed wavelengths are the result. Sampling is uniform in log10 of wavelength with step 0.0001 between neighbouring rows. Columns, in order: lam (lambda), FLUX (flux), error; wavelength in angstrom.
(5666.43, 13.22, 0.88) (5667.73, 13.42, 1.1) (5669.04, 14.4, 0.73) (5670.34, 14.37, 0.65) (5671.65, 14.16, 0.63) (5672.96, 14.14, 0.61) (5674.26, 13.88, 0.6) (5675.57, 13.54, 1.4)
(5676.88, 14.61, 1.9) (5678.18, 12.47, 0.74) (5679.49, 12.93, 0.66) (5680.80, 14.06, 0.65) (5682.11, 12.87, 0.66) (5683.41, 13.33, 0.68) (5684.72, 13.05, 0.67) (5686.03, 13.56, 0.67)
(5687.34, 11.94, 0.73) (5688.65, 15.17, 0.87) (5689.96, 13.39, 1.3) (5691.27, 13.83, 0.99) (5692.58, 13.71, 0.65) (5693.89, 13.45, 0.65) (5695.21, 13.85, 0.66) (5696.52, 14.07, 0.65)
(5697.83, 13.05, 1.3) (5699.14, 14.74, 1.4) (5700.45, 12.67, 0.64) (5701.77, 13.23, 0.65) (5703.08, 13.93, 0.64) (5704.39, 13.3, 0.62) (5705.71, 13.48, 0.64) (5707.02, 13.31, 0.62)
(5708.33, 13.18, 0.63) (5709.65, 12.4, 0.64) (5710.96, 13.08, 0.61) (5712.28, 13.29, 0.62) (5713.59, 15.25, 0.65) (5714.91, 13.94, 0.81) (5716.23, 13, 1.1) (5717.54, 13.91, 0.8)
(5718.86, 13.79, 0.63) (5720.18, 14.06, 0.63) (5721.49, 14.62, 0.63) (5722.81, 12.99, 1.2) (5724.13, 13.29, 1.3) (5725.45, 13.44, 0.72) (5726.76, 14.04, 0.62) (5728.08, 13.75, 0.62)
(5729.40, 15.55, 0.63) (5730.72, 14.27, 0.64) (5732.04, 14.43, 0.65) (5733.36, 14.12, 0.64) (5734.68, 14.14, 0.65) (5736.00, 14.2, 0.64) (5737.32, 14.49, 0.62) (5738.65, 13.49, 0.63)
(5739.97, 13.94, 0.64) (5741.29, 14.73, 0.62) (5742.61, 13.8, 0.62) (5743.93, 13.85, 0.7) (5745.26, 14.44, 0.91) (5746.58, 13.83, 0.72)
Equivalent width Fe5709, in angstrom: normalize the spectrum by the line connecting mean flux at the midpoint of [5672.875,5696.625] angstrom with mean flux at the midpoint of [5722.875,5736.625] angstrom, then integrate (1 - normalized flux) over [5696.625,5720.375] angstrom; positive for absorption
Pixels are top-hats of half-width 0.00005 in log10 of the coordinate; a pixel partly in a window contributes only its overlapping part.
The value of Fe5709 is 0.50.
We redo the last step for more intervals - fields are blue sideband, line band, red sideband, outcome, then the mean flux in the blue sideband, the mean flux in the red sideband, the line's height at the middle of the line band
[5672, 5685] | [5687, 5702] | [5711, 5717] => 0.0 angstrom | 13.5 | 13.8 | 13.6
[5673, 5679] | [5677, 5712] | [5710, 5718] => 0.7 angstrom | 13.7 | 13.7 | 13.7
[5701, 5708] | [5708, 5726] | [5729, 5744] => 0.2 angstrom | 13.4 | 14.2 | 13.7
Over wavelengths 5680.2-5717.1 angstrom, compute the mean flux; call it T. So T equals 13.5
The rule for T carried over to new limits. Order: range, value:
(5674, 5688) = 13.3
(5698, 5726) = 13.6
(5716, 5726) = 13.7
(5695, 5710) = 13.4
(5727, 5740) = 14.2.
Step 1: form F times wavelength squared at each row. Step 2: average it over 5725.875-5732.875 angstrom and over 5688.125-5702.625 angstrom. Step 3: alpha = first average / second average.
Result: 1.1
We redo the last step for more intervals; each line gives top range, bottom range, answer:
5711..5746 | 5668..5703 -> 1.04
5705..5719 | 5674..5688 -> 1.03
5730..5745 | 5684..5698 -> 1.06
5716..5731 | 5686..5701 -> 1.03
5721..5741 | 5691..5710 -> 1.05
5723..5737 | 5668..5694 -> 1.05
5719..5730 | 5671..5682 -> 1.04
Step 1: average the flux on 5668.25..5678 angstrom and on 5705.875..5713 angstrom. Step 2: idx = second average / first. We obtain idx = 0.93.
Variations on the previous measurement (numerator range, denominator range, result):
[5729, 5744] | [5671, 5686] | 1.05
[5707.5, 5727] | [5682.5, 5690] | 1.02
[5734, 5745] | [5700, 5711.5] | 1.07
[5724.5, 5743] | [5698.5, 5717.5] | 1.05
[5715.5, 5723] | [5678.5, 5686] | 1.04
